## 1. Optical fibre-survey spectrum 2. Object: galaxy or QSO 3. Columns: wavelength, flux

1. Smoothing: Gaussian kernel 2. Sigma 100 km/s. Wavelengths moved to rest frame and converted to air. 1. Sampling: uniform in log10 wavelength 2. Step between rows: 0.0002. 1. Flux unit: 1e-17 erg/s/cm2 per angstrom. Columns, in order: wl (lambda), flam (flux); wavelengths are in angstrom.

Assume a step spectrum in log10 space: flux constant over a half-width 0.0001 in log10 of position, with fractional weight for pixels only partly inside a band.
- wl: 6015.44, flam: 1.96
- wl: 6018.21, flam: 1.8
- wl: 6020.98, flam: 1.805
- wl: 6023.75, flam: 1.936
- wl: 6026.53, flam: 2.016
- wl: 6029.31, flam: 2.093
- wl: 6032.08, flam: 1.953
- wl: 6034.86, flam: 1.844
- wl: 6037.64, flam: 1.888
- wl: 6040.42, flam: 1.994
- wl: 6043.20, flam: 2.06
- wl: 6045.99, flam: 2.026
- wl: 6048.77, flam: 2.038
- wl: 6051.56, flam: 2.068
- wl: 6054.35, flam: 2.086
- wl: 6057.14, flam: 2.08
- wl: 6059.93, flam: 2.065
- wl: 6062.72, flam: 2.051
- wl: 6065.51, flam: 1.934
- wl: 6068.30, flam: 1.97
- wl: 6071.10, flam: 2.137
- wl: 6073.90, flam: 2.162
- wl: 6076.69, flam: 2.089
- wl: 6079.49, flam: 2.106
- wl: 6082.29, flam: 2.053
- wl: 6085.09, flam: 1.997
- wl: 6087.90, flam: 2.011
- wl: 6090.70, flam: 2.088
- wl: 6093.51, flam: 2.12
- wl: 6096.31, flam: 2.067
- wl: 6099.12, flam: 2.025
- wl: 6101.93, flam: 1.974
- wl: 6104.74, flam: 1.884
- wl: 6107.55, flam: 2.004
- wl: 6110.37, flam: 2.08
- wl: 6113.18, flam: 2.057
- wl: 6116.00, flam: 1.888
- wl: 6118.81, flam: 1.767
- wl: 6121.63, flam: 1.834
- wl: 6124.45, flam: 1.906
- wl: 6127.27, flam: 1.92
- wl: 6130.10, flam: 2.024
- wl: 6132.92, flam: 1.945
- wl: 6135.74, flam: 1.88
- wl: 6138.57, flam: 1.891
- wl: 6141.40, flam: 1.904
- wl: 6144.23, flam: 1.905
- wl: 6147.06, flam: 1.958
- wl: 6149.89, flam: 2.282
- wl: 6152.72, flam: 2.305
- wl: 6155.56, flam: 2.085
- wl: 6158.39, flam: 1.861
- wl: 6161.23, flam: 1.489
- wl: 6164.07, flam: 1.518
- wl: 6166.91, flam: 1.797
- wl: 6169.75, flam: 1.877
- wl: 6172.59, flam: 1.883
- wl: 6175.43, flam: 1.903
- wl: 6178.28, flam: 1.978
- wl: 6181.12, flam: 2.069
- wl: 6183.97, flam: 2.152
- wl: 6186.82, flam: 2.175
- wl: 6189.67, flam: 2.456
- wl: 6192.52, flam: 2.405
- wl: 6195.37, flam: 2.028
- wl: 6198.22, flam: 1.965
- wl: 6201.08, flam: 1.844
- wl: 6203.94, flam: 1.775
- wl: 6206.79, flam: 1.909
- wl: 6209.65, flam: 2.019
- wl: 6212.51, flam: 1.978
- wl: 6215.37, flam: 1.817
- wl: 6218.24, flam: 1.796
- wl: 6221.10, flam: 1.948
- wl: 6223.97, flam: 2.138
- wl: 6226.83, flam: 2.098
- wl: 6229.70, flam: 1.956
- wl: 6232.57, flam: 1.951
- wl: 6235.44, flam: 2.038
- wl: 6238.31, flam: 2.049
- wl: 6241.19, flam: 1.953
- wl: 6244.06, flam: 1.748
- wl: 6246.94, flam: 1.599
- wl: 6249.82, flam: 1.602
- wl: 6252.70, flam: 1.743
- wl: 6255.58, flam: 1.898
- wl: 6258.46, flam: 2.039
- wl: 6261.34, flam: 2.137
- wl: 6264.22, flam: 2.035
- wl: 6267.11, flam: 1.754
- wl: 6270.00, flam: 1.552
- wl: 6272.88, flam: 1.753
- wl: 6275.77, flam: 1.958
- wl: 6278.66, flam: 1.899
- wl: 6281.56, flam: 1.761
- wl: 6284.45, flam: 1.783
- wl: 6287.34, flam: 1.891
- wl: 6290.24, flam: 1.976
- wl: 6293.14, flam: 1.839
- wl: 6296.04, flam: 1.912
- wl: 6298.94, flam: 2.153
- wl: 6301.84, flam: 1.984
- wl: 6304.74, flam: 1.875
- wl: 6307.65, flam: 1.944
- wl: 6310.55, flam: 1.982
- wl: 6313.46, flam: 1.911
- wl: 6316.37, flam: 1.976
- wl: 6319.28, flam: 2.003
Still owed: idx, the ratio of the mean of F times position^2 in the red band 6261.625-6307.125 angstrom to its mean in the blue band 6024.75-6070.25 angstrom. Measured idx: 1.0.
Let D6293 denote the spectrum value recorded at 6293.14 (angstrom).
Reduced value 1.839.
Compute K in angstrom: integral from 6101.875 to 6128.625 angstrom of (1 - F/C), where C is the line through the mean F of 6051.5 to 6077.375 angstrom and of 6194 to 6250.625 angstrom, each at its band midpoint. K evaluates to 1.15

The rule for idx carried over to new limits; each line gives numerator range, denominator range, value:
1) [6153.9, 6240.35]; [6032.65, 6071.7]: 1.02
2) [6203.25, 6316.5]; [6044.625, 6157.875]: 0.99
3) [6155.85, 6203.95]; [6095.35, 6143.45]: 1.03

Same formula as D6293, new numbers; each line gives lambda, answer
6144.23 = 1.905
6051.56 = 2.068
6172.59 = 1.883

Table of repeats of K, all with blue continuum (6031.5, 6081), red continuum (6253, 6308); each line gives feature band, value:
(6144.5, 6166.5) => 0.6 angstrom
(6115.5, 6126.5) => 0.8 angstrom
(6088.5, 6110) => -0.2 angstrom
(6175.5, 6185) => -0.4 angstrom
